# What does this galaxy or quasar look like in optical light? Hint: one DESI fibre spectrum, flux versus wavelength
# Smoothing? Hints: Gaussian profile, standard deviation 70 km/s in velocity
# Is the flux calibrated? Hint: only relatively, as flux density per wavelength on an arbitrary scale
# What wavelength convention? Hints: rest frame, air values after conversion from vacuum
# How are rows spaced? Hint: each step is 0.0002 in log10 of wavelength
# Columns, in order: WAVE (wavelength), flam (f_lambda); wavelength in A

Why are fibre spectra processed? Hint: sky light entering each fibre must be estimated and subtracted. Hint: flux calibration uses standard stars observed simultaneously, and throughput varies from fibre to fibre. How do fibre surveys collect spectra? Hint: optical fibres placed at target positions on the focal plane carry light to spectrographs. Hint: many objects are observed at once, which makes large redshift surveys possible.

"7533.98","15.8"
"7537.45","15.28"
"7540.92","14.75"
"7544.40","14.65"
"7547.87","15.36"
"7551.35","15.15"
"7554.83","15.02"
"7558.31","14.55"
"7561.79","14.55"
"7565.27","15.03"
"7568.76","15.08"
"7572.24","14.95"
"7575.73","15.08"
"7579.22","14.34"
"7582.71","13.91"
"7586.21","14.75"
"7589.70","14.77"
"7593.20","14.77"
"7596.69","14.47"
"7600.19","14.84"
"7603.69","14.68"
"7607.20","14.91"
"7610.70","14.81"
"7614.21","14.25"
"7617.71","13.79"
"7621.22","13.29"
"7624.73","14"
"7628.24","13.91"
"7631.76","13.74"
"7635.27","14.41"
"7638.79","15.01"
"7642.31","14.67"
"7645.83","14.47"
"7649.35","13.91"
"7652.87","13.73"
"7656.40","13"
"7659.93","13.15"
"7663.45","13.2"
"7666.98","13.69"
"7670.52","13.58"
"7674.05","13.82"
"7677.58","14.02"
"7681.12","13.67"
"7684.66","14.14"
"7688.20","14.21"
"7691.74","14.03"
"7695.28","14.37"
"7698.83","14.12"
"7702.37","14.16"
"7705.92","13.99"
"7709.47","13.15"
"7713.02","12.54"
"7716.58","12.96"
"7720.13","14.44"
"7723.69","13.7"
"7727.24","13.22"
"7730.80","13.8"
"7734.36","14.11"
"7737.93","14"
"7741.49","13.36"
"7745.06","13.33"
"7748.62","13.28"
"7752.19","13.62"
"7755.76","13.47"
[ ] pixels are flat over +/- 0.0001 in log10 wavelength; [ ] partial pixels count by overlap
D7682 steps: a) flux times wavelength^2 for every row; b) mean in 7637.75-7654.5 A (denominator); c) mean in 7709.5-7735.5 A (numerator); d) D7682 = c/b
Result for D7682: 1.0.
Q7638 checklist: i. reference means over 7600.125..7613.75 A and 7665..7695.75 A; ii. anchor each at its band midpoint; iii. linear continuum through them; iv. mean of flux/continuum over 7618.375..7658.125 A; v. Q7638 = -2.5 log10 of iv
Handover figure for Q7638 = 0.030 mag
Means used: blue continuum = 14.7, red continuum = 13.9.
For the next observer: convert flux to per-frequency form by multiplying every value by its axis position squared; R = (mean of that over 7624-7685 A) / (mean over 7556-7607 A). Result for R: 0.96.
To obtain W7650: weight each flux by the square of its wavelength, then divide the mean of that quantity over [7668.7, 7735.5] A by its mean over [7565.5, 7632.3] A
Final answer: 1.0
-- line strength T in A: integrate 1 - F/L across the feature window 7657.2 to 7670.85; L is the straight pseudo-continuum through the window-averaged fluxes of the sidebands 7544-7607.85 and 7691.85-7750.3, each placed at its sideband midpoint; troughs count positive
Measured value 0.7 A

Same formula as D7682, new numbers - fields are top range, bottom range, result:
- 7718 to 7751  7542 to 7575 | 0.96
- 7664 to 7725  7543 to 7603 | 0.96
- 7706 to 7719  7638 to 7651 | 0.92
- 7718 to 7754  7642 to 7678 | 1.02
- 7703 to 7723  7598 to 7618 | 0.95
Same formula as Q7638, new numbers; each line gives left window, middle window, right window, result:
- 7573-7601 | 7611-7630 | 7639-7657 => 0.03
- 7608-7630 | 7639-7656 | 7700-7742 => -0.02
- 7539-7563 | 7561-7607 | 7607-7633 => -0.02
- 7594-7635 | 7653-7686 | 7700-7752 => 0.03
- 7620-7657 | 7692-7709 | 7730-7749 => -0.02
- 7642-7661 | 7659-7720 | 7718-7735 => 0.01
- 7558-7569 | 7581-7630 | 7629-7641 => 0.01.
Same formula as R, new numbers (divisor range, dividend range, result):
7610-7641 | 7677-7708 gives 1.01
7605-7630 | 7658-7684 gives 0.98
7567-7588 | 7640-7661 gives 0.96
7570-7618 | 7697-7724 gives 0.96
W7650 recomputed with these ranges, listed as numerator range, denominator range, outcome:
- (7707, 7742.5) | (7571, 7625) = 0.97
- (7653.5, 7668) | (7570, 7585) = 0.93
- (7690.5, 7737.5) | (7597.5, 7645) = 0.98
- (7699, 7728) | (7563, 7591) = 0.95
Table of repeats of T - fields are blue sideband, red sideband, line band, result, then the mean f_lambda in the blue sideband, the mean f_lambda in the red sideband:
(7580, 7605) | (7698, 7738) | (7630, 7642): -0.13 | 14.6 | 13.7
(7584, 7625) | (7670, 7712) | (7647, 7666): 0.93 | 14.5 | 13.9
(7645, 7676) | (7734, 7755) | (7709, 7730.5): 0.32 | 13.6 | 13.6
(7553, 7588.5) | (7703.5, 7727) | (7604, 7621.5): 0.04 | 14.7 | 13.5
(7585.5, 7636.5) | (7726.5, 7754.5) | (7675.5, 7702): -0.34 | 14.4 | 13.6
